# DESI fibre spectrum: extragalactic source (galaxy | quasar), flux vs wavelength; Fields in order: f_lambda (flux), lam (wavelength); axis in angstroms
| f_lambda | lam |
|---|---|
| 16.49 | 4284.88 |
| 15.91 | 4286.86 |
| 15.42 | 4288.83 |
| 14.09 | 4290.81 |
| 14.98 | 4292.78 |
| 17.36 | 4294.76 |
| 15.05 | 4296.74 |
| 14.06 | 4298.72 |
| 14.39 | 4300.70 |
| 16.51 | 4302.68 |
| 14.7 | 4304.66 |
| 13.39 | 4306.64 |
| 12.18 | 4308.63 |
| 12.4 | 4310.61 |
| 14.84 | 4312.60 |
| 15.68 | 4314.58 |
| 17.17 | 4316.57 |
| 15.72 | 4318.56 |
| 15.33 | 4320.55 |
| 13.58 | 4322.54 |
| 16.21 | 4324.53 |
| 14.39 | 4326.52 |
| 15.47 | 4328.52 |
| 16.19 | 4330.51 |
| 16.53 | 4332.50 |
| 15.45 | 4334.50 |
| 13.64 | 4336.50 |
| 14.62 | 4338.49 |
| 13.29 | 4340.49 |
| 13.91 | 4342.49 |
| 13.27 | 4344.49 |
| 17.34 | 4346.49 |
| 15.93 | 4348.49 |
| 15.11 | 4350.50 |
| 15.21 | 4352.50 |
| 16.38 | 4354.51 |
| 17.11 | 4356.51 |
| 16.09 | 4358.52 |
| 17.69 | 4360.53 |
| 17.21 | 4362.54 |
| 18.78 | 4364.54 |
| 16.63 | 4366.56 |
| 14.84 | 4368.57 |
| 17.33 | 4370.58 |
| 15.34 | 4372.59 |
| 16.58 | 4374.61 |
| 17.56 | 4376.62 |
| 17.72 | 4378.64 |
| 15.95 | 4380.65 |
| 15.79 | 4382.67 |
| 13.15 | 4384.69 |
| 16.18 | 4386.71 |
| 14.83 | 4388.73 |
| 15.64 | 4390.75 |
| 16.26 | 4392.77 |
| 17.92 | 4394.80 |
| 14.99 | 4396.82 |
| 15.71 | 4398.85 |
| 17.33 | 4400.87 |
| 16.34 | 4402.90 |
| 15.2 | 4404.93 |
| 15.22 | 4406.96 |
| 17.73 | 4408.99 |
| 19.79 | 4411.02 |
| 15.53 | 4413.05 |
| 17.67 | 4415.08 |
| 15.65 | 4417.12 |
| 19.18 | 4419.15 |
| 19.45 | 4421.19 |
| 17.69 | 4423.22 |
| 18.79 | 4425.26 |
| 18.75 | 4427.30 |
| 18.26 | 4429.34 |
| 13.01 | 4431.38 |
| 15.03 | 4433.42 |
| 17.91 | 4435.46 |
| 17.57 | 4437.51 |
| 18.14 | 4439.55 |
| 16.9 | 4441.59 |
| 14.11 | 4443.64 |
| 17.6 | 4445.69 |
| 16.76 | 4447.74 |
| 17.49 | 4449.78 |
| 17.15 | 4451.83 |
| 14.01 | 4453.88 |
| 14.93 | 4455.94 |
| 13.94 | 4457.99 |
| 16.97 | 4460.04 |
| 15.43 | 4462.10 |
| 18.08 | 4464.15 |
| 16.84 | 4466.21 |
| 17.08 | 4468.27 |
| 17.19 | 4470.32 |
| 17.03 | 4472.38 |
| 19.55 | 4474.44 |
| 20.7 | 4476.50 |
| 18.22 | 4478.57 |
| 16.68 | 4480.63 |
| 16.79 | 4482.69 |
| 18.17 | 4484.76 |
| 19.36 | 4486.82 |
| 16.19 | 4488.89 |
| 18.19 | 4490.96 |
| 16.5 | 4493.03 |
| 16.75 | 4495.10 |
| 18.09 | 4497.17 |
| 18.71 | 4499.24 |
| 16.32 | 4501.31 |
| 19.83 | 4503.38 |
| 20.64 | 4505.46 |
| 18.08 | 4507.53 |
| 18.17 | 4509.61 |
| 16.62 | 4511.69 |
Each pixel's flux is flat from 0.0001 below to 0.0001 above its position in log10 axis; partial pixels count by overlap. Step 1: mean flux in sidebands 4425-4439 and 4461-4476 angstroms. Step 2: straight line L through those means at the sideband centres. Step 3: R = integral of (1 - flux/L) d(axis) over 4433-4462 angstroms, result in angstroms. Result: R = 1.44 angstroms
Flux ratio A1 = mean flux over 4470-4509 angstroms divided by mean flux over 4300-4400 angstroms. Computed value 1.16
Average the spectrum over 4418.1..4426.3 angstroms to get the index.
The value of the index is 18.8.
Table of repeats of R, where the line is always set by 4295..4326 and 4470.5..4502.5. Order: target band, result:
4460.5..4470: 0.3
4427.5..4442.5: 0.1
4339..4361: 0.0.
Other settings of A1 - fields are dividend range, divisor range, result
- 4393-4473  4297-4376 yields 1.09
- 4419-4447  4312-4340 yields 1.13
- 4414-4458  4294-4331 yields 1.13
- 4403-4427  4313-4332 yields 1.12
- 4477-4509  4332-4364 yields 1.15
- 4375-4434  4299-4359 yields 1.11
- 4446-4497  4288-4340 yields 1.14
